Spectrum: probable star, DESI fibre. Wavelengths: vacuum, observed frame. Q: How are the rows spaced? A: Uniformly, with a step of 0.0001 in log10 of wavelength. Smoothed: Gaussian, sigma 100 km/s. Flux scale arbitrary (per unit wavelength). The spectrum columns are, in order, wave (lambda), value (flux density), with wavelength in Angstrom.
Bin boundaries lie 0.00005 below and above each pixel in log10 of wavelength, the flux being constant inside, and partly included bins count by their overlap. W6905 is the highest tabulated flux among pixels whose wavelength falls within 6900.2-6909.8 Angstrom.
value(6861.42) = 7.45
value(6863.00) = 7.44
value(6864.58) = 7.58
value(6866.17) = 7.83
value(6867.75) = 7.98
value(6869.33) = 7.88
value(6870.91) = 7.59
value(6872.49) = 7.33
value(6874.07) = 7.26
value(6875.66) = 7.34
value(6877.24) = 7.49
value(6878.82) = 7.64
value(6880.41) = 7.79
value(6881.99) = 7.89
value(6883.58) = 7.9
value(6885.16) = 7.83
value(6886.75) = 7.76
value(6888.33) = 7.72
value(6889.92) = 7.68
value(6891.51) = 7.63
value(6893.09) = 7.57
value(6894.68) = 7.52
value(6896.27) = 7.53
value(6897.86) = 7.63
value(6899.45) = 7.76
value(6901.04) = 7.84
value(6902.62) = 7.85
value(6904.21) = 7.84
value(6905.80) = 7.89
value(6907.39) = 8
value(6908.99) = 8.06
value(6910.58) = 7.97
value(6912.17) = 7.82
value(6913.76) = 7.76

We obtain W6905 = 8.06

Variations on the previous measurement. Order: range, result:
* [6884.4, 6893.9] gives 7.83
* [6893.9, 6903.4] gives 7.85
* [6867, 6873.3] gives 7.98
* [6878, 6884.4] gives 7.9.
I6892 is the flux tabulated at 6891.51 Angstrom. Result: 7.63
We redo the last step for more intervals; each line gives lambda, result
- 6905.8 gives 7.89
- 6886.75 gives 7.76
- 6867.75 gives 7.98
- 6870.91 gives 7.59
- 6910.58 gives 7.97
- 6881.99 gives 7.89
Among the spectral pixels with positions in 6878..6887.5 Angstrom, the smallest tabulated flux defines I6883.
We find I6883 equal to 7.64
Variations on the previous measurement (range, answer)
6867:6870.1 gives 7.88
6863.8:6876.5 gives 7.26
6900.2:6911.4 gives 7.84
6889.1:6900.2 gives 7.52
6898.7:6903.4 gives 7.76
